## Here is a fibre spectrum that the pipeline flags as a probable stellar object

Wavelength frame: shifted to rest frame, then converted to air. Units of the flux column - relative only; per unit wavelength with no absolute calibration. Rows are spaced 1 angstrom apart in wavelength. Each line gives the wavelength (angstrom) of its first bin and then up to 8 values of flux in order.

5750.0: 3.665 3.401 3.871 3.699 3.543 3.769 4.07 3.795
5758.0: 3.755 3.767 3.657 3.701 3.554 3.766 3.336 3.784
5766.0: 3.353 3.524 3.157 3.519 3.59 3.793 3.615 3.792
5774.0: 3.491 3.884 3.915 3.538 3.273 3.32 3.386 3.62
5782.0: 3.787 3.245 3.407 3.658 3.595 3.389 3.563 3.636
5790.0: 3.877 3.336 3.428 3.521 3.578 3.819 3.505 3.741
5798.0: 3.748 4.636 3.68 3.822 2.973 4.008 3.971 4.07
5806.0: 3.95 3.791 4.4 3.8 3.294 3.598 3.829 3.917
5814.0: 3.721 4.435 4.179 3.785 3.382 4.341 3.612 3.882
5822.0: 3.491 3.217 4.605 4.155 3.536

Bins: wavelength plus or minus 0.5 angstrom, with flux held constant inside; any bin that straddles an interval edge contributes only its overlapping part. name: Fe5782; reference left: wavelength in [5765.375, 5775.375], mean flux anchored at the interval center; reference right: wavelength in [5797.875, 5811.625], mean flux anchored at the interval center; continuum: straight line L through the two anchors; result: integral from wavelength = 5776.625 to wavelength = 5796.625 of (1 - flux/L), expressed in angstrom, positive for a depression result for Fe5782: 0.9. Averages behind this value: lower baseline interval 3.57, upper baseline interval 3.84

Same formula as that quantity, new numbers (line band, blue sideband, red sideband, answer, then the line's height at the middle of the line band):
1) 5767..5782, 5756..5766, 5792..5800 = 0.6 angstrom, 3.71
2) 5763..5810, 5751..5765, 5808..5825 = 1.6 angstrom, 3.77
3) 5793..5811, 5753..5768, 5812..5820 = 0.3 angstrom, 3.86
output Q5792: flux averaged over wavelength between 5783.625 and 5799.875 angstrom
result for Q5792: 3.65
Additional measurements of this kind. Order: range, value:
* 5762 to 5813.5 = 3.65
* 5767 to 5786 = 3.56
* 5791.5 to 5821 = 3.81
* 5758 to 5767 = 3.62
